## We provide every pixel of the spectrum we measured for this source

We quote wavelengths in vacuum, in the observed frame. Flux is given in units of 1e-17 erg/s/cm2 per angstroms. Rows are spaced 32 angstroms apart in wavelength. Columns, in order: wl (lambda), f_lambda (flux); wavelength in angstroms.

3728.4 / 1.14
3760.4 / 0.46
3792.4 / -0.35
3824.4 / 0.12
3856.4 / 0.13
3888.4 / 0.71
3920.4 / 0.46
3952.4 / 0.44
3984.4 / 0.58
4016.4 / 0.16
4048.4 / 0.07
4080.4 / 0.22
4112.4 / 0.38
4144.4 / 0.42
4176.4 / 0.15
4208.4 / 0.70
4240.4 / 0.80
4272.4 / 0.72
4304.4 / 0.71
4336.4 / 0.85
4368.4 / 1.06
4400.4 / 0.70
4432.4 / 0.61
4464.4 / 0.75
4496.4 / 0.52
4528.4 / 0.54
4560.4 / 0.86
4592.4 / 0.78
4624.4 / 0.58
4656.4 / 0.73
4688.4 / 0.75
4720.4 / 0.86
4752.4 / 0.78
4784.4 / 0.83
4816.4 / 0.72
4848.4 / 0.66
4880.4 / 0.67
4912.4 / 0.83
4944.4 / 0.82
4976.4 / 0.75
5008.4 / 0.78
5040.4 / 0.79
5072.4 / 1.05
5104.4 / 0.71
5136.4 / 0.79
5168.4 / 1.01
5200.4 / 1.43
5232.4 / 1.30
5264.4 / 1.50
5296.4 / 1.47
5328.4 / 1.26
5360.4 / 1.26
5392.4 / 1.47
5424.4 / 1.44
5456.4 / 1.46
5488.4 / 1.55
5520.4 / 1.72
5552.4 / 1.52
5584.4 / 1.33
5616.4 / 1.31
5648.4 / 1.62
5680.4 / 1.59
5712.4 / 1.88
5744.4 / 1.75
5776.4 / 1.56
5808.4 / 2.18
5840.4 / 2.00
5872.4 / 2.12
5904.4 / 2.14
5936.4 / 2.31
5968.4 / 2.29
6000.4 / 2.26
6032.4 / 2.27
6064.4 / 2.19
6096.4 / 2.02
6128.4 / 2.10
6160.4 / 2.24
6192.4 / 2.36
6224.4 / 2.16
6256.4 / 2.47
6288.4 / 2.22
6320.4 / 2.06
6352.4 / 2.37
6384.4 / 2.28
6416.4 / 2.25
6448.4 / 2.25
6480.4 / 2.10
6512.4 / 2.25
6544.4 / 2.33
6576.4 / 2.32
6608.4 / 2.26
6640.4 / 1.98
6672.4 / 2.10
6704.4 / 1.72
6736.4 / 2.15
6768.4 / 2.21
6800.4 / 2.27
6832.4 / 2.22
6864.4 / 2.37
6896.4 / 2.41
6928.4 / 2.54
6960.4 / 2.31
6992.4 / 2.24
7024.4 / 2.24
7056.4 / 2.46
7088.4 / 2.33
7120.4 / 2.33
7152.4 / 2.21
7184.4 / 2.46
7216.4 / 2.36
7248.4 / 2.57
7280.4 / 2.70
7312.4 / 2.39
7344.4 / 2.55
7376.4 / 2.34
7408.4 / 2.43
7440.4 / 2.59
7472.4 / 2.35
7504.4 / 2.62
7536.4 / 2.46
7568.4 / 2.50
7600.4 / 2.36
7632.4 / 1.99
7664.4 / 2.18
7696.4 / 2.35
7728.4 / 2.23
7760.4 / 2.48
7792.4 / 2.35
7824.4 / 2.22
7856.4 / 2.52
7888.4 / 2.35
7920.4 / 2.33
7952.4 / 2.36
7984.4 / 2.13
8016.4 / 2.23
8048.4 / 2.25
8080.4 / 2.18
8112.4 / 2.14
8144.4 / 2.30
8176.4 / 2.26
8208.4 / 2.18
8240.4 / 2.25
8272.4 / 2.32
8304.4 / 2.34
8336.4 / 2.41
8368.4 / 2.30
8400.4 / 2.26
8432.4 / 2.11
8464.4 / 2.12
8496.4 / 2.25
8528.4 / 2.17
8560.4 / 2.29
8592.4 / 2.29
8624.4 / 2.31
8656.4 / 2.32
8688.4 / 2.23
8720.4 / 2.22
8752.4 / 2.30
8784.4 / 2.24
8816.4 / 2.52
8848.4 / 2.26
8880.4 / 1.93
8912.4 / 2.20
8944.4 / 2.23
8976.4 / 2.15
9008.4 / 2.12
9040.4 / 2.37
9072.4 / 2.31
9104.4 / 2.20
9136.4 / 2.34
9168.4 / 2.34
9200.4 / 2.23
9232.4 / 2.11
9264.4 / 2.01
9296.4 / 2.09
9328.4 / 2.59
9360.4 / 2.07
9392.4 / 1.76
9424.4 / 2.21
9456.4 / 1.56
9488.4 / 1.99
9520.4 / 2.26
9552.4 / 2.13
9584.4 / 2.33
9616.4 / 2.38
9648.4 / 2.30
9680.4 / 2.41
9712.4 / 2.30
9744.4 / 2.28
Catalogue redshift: 0.30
